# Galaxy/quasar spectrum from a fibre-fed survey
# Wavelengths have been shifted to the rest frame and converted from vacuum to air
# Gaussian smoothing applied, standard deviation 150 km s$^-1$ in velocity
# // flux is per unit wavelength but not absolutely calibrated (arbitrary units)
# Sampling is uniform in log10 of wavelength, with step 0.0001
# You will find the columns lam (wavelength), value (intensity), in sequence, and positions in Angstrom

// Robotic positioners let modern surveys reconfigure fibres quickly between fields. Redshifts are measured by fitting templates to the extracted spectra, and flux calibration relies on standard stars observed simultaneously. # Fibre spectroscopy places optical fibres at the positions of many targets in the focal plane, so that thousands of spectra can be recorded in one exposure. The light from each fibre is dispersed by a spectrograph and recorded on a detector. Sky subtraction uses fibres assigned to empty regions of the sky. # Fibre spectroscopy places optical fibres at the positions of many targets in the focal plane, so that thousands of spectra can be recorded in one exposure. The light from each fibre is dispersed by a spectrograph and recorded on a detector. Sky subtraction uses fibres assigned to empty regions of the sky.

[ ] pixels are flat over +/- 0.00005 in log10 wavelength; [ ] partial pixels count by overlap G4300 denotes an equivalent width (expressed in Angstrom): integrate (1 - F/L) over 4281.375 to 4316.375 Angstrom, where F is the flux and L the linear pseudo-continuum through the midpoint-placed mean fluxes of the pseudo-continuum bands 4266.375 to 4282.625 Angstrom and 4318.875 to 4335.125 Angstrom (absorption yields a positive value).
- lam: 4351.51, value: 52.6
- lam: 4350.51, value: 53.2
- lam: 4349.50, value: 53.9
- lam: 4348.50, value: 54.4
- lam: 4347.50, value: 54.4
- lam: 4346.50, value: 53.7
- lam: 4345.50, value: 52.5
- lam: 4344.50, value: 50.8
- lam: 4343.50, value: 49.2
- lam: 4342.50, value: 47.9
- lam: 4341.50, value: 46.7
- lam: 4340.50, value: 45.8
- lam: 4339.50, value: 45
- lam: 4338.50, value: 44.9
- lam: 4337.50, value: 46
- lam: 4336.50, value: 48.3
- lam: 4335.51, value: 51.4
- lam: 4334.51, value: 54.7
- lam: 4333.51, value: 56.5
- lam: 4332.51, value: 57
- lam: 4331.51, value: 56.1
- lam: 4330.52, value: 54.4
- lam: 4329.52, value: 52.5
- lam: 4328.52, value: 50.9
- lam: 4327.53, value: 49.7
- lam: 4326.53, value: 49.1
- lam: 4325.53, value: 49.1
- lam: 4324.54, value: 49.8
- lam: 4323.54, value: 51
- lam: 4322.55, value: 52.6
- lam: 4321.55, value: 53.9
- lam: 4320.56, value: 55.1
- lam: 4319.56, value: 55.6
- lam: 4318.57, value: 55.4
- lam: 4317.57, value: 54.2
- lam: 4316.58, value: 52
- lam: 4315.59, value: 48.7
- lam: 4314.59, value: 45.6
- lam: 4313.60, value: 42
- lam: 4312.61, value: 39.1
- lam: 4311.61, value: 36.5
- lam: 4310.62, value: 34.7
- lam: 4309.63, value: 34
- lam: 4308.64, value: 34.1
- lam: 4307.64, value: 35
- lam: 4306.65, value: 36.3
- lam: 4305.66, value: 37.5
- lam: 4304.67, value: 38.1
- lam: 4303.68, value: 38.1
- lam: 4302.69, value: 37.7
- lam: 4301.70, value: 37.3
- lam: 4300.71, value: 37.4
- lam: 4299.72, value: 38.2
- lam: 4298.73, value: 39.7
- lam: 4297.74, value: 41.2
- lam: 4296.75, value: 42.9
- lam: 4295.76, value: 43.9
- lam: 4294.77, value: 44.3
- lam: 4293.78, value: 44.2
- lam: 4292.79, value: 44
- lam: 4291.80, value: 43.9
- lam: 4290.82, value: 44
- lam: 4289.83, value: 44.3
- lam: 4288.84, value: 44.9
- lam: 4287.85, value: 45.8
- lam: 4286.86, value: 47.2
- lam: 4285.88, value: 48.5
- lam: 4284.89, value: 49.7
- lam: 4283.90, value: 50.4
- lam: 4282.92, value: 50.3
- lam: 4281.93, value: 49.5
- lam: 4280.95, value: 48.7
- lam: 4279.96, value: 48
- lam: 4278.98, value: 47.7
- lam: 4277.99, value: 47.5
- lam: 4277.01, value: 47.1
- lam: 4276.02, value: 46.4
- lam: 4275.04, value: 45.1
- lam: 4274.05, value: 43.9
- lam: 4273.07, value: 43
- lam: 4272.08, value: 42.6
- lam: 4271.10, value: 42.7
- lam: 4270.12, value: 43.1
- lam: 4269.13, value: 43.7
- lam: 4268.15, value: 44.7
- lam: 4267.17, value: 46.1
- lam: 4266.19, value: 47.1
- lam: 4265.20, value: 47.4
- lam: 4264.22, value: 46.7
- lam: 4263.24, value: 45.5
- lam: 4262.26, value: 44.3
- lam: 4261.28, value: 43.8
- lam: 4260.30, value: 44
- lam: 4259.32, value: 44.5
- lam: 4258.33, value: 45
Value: 4.9 Angstrom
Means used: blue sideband 45.7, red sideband 53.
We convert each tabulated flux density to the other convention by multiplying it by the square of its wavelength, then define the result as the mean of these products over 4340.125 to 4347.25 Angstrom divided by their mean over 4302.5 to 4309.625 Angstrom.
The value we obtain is 1.4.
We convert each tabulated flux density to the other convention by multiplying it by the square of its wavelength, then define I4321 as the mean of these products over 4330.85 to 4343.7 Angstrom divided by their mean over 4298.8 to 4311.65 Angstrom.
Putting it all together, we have 1.39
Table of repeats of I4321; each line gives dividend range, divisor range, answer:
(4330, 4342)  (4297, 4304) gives 1.33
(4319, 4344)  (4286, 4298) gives 1.17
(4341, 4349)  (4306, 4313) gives 1.46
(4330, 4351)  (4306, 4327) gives 1.13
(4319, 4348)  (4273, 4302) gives 1.16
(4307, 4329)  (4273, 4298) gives 1.03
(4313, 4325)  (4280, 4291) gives 1.09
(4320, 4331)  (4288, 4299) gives 1.20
